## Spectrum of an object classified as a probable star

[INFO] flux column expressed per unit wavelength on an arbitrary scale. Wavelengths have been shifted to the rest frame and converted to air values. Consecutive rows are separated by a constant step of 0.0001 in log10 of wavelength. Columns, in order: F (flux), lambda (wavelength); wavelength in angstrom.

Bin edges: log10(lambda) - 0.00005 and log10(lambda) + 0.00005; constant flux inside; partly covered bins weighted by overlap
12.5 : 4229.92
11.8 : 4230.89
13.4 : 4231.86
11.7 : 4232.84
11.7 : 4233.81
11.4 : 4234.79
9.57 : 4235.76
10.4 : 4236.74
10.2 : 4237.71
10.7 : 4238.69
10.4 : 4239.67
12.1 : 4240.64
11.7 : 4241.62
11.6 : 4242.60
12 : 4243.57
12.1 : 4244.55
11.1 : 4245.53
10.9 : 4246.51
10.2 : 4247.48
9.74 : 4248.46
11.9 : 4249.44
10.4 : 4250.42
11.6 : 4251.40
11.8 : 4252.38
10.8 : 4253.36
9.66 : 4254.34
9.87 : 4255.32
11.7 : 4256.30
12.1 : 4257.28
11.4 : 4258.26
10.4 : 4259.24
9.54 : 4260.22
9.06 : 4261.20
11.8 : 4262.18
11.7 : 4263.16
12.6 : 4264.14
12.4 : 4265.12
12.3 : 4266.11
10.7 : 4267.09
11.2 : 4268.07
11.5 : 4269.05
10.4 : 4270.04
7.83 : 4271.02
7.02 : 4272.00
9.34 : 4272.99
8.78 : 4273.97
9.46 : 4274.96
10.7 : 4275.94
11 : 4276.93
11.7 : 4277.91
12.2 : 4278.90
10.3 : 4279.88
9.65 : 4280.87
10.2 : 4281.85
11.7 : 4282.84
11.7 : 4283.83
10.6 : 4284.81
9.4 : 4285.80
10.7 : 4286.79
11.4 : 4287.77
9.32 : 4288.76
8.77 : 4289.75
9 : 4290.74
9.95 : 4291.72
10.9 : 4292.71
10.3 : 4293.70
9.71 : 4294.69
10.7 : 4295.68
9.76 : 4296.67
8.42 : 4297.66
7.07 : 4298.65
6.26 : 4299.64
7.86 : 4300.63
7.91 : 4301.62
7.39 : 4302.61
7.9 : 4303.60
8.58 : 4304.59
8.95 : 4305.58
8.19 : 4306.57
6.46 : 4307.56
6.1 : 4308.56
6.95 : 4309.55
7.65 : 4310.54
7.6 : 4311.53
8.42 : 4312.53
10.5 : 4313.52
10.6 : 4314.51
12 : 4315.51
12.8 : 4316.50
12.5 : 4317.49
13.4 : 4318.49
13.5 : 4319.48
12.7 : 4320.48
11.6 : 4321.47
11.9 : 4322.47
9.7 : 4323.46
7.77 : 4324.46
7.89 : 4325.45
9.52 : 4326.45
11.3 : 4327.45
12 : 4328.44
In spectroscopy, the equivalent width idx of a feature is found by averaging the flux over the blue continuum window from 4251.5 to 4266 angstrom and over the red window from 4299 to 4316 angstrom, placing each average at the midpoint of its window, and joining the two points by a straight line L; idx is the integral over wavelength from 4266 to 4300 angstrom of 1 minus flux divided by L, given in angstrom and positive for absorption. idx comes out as -1.2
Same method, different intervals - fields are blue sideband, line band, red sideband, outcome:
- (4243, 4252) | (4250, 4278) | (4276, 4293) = 0.6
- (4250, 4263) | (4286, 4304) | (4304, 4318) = 1.0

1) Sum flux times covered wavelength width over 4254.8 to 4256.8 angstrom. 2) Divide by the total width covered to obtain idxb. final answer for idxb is 10.8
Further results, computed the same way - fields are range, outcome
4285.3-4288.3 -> 10.5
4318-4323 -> 12.6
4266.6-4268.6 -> 11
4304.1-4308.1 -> 8.02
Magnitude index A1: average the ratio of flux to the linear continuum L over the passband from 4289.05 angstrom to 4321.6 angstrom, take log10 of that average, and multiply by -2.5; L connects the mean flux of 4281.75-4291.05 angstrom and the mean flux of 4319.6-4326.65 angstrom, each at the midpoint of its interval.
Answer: 0.104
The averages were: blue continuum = 10.3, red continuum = 10.4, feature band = 9.38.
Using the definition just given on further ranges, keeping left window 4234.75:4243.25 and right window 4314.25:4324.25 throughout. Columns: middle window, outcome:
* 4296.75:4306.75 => 0.43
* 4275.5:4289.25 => 0.07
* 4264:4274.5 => 0.10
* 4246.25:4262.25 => 0.04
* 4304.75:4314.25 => 0.43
